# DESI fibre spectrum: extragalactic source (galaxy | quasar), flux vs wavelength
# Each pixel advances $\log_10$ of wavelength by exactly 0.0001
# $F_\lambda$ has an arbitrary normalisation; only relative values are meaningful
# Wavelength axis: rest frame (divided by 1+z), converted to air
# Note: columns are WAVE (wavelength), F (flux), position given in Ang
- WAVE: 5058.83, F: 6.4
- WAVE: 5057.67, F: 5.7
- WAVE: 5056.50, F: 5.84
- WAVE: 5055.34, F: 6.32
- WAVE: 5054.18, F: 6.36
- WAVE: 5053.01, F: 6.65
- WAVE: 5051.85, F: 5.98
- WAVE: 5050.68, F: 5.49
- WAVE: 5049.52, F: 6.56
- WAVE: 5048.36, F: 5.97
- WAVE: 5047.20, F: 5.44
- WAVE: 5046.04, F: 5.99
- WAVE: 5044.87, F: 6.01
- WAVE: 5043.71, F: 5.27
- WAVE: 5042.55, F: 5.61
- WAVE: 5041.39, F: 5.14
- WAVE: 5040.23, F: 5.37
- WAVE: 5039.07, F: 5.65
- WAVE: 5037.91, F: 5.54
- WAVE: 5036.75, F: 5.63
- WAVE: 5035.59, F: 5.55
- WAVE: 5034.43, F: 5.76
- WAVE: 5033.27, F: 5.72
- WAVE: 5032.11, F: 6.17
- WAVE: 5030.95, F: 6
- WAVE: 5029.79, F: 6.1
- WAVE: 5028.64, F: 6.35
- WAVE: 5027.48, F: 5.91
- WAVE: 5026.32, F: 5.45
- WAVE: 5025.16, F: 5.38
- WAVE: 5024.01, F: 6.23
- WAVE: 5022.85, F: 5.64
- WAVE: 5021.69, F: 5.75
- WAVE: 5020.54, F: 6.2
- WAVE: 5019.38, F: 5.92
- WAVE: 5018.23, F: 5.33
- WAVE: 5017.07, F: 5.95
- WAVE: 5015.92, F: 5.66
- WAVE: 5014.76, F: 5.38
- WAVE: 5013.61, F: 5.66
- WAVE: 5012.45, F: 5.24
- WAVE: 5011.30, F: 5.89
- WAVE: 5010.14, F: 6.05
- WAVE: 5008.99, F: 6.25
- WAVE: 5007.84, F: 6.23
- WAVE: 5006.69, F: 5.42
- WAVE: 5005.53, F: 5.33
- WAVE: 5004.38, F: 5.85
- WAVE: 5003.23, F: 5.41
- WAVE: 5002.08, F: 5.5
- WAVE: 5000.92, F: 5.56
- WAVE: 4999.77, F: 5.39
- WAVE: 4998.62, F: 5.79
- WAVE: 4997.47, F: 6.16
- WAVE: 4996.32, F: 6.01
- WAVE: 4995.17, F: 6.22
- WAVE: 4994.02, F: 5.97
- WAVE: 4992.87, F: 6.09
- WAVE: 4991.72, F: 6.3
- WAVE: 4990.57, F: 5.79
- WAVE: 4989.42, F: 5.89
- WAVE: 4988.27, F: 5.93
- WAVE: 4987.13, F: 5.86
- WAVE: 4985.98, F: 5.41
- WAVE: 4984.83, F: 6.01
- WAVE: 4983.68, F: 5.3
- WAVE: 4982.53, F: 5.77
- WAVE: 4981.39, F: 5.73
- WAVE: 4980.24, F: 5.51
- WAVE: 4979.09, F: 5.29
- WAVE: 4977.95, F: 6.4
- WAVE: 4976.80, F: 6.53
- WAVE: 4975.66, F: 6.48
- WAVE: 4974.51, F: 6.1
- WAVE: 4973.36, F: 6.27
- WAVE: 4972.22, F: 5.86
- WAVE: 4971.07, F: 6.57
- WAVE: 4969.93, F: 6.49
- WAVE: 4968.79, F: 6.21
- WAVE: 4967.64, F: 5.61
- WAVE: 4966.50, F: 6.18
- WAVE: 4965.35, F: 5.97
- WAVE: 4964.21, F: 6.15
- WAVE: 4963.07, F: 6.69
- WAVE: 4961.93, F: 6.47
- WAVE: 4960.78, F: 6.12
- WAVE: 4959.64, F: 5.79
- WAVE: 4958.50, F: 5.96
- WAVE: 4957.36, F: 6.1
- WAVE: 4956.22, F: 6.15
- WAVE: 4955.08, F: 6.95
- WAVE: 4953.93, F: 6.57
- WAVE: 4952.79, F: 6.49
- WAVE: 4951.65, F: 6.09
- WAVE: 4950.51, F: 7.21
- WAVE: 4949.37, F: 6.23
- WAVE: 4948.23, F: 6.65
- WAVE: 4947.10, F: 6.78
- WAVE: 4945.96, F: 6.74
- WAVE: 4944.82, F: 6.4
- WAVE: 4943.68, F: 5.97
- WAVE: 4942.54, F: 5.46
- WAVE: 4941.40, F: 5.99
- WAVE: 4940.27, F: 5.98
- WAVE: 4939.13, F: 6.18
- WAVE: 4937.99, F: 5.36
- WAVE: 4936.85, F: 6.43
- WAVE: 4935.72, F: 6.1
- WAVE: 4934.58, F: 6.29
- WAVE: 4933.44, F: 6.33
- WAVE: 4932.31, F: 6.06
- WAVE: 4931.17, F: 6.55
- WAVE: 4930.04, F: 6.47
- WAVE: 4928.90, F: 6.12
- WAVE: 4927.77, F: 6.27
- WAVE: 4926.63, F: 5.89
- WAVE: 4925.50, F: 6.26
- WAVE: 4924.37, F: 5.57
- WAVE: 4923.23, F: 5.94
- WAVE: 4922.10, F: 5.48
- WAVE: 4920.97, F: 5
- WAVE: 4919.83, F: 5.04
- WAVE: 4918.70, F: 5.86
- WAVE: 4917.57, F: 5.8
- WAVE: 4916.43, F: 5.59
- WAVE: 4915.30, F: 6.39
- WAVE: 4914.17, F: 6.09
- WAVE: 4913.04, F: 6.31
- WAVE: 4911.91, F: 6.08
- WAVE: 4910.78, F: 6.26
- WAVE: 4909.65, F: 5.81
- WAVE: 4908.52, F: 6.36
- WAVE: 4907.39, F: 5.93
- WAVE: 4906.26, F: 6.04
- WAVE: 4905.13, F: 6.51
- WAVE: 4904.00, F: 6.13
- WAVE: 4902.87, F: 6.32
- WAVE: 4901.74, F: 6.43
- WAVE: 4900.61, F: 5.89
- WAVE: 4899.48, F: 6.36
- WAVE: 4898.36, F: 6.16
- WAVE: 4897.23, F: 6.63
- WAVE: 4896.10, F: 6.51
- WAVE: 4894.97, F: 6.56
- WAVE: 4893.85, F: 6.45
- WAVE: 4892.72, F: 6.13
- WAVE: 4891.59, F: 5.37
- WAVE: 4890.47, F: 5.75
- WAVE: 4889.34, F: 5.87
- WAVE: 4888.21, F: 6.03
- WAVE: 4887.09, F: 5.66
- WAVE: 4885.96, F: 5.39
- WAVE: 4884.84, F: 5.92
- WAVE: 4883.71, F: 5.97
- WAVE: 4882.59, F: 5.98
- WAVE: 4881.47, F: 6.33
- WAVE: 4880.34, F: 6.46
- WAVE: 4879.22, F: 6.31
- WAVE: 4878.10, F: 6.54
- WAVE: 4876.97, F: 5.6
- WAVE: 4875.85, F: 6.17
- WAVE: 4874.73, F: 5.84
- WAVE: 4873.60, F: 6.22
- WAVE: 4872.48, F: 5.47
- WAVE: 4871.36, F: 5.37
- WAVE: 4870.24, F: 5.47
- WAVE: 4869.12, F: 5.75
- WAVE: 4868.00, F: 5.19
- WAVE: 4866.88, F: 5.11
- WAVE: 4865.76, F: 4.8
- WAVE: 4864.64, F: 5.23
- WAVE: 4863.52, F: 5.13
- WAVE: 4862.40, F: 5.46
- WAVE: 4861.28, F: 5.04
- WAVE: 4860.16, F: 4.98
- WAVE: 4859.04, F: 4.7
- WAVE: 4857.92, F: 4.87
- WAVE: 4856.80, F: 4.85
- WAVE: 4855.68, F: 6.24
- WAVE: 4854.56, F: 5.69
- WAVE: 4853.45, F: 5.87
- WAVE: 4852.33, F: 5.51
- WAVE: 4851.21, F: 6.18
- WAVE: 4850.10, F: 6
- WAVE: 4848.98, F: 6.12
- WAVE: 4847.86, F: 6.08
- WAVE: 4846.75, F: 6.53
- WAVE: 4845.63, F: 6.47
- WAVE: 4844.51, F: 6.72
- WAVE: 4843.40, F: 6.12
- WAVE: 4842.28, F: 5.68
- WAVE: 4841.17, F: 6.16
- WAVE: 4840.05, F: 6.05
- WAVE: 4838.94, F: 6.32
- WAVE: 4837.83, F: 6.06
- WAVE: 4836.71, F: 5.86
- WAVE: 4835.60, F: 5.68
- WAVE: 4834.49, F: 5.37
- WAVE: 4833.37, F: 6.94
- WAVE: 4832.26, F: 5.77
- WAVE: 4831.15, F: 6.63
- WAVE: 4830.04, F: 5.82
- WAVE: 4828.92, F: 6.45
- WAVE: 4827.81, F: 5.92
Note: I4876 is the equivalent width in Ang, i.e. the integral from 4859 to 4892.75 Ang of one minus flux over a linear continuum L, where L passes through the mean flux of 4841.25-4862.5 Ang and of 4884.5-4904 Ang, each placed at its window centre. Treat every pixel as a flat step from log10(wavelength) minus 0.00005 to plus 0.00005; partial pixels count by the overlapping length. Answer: 1.62 Ang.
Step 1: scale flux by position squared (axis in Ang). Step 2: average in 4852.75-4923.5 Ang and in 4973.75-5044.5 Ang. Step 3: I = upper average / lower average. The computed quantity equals 1.04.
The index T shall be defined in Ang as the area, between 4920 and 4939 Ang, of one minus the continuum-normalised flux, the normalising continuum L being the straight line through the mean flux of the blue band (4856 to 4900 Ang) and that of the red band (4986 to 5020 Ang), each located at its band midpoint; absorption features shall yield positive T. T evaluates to -0.77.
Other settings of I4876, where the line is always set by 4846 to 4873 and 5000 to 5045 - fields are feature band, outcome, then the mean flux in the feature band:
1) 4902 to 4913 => -1.2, 6.17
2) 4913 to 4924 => -0.3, 5.72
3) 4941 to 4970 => -3.4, 6.28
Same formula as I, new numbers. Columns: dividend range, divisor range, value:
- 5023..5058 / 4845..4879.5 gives 1.11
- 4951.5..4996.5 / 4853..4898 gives 1.11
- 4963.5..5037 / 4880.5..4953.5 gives 1.00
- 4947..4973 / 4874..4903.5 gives 1.06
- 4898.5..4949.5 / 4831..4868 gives 1.09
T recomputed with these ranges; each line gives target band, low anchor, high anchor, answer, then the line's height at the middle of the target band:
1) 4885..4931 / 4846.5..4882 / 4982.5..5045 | -2.7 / 5.68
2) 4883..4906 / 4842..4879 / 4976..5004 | -1.6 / 5.71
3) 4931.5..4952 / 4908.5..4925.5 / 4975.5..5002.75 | -1.4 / 5.84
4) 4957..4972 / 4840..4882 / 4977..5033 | -1.0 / 5.79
